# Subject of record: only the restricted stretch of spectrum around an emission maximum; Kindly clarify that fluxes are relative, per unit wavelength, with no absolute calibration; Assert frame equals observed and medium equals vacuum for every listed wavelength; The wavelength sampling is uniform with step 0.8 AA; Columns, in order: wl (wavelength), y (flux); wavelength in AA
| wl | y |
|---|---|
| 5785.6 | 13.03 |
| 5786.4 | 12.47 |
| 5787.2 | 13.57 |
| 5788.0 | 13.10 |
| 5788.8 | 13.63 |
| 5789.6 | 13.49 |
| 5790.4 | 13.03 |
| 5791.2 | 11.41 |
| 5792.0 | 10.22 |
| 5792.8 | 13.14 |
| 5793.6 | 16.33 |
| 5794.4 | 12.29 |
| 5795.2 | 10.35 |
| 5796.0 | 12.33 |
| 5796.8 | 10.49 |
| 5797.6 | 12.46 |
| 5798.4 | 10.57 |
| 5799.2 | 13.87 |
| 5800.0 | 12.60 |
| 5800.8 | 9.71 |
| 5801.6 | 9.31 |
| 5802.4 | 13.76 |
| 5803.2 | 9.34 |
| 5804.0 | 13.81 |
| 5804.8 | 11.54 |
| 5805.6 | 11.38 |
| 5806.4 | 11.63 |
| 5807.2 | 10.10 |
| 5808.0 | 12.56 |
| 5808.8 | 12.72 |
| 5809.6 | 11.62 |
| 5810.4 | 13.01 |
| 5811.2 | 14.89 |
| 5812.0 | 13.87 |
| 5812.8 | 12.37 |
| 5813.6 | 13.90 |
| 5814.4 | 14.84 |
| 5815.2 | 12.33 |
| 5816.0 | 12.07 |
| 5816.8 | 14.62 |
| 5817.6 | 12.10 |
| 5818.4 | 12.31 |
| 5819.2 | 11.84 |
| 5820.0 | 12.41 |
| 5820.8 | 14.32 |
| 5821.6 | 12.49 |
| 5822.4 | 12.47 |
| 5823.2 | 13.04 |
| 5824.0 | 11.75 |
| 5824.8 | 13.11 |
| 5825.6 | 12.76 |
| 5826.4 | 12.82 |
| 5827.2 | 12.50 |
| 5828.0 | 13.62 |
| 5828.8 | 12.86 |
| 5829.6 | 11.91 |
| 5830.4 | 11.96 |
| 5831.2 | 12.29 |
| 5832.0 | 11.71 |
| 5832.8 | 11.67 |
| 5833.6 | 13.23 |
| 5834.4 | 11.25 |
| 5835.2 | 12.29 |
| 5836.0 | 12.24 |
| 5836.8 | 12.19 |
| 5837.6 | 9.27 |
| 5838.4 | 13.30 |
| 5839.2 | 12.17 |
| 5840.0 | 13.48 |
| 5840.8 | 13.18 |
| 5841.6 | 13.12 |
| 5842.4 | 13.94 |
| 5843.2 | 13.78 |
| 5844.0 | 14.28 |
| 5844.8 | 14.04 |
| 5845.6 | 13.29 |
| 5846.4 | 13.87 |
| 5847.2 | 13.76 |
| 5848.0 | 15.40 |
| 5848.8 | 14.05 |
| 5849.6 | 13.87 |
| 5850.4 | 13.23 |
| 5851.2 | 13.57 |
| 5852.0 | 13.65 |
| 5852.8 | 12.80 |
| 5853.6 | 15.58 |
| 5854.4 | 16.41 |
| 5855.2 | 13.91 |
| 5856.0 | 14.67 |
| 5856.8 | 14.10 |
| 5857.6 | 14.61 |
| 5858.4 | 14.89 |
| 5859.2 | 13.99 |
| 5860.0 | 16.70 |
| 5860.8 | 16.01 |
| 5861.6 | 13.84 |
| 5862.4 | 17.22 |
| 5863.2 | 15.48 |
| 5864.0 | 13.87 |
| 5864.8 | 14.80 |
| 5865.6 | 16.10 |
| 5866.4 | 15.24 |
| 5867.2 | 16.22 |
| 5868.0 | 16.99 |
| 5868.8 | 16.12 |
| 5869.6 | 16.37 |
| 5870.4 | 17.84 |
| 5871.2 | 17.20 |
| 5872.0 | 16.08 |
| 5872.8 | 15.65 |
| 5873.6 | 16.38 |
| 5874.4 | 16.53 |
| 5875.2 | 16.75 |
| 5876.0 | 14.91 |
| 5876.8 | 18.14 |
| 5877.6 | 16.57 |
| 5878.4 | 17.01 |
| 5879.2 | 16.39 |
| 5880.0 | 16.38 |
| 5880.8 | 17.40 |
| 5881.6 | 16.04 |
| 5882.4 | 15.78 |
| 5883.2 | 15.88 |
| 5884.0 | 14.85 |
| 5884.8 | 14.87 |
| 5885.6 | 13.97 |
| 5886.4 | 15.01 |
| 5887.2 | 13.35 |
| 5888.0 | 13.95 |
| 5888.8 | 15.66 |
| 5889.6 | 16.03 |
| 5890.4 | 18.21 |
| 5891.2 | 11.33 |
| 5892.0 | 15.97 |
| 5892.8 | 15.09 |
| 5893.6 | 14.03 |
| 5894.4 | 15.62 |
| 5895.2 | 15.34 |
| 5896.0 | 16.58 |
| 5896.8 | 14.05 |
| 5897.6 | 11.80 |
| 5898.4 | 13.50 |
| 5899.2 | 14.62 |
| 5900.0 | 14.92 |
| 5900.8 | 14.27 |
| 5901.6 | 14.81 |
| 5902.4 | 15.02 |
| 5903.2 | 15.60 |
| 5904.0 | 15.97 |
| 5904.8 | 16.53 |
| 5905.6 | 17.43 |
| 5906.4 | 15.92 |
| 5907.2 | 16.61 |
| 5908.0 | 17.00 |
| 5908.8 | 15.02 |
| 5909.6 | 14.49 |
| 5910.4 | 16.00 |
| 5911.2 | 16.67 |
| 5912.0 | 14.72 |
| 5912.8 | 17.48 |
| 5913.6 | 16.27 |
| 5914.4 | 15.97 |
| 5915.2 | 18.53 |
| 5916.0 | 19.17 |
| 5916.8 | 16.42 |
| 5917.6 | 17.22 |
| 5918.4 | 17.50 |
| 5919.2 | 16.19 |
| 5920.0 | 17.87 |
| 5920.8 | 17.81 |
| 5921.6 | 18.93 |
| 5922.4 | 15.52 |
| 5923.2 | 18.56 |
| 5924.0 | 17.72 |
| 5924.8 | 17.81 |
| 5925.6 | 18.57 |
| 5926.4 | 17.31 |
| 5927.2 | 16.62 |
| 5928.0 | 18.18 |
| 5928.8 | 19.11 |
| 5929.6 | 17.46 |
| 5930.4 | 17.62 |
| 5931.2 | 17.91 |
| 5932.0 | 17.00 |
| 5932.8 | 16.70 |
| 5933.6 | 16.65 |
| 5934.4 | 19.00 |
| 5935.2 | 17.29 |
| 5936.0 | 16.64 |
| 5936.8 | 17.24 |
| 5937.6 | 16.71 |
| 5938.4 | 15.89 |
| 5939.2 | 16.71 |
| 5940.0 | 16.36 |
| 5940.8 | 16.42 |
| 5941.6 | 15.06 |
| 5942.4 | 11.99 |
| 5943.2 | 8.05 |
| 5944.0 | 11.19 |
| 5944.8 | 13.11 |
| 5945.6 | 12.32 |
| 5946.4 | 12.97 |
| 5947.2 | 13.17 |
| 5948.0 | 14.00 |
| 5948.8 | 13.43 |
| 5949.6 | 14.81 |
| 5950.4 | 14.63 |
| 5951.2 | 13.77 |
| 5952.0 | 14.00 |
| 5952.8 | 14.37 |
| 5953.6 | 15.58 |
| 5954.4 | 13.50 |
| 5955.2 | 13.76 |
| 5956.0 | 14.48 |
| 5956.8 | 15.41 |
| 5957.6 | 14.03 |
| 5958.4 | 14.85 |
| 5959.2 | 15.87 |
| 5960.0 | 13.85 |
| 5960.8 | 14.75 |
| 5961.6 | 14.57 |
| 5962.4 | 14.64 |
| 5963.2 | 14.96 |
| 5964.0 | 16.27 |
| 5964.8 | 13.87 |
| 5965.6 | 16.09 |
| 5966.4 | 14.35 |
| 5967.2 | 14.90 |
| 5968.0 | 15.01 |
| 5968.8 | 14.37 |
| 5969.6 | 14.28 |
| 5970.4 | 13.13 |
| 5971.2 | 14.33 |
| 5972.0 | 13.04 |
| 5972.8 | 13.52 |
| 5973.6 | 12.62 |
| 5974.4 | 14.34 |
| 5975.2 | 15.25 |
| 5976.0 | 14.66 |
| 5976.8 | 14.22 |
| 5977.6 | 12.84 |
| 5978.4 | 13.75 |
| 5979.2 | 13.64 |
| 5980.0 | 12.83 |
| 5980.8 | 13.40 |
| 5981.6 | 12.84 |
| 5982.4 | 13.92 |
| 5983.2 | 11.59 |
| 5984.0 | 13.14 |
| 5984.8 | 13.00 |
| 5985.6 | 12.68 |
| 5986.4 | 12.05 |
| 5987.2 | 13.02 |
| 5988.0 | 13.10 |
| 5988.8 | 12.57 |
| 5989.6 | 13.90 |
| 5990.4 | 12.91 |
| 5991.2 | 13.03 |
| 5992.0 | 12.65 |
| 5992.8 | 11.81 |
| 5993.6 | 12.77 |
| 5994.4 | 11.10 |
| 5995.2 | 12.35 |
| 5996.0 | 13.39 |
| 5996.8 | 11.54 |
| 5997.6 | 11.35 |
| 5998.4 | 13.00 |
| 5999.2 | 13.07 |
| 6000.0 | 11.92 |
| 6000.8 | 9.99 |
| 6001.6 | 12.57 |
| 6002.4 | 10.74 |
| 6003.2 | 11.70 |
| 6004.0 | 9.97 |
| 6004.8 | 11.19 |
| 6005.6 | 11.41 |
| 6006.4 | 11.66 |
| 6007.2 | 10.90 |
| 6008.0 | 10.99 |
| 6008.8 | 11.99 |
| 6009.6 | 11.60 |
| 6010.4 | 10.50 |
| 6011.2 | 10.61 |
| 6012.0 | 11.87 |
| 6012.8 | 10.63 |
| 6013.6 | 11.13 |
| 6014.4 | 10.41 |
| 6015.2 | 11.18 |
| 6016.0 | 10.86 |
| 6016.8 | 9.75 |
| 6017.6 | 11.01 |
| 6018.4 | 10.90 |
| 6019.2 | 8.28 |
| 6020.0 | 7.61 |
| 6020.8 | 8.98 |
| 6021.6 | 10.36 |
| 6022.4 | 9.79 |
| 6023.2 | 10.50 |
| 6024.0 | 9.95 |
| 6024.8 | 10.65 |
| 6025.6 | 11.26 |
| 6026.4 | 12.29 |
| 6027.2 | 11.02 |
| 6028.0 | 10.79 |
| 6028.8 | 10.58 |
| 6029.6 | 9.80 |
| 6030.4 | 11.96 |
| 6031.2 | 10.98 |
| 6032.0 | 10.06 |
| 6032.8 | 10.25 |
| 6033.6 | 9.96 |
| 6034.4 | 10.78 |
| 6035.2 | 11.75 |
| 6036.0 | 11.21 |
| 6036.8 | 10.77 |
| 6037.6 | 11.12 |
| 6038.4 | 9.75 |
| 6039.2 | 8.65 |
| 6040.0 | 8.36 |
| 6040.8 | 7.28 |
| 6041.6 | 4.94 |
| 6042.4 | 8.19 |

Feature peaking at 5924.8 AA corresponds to C III] 1909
